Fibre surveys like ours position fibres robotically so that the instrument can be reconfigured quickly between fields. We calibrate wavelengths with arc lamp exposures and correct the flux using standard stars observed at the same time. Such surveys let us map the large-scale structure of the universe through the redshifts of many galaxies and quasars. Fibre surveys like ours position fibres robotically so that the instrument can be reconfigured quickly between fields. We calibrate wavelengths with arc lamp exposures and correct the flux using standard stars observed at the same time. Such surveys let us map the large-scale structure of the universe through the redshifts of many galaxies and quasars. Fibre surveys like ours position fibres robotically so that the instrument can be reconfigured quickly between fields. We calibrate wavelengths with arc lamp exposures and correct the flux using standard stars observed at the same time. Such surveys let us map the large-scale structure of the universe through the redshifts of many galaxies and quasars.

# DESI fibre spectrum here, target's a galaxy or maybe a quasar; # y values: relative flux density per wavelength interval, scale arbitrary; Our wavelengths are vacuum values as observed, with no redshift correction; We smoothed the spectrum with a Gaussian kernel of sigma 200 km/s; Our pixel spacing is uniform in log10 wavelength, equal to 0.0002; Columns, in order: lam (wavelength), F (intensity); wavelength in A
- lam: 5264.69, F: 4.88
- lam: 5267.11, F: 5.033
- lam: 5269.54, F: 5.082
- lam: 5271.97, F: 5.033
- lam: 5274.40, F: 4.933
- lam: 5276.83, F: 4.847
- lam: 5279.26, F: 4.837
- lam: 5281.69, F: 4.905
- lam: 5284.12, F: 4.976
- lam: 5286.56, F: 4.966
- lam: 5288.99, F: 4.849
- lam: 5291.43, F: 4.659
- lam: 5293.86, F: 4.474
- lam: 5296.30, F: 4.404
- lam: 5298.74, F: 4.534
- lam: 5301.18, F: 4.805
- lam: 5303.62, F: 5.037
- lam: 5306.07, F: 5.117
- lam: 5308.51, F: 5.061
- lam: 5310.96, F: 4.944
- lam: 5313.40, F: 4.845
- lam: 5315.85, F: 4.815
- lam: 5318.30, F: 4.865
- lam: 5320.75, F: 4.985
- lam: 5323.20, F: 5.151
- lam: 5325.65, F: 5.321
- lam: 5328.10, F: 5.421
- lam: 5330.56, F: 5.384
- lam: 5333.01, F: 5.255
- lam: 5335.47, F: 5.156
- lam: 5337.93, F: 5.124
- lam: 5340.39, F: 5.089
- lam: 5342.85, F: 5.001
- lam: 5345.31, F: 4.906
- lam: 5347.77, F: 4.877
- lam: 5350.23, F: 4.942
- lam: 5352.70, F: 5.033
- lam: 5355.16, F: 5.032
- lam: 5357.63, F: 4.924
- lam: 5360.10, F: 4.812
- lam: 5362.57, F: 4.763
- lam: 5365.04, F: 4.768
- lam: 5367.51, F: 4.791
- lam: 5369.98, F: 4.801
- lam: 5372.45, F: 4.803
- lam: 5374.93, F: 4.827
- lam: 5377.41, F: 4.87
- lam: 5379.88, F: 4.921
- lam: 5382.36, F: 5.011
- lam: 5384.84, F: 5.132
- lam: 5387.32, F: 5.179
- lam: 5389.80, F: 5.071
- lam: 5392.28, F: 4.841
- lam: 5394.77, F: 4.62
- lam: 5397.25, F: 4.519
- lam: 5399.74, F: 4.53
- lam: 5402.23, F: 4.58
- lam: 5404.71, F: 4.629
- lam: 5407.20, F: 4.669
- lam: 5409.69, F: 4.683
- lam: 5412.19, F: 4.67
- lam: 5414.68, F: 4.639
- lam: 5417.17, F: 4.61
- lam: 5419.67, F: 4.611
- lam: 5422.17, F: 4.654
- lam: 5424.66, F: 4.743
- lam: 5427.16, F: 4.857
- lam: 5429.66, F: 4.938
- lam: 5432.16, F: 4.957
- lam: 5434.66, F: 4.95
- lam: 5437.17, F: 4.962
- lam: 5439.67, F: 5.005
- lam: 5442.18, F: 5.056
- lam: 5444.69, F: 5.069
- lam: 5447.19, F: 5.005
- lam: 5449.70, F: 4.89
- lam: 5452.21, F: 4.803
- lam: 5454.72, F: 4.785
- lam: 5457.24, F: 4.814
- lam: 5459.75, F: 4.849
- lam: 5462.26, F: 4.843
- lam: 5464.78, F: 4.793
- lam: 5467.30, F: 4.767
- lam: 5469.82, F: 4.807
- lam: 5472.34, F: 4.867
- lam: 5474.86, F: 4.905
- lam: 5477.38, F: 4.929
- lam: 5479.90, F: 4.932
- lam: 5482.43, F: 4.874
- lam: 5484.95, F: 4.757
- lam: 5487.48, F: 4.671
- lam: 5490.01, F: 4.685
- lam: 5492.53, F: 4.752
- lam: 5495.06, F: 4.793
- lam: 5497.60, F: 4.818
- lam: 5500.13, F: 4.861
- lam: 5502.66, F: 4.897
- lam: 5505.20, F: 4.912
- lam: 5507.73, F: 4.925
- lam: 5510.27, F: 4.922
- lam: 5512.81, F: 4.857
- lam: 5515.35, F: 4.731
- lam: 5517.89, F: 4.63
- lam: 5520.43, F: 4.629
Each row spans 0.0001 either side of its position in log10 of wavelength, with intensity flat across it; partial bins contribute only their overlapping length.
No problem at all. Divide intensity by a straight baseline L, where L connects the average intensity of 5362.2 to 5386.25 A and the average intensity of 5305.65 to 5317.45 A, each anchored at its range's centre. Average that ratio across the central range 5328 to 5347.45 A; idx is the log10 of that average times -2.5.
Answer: -0.048 mag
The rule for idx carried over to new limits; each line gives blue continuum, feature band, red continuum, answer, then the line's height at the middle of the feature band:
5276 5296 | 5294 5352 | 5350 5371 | -0.035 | 4.83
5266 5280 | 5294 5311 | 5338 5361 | 0.034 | 4.96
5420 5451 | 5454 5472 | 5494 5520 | 0.016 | 4.88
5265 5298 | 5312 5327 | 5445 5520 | -0.036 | 4.84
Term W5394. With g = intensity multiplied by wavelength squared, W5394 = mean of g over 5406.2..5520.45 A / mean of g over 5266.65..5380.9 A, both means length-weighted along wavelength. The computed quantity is 1.03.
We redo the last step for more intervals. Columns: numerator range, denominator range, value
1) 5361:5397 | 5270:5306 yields 1.05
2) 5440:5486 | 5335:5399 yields 1.03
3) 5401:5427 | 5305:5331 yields 0.95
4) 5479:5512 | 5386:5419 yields 1.06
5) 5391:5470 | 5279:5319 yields 1.04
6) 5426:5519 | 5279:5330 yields 1.05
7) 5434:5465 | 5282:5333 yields 1.05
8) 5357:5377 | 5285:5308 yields 1.03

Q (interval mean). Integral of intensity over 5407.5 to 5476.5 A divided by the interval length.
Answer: 4.83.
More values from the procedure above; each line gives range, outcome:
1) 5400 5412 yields 4.63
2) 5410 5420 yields 4.64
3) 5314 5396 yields 4.98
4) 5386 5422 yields 4.7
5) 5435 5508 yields 4.86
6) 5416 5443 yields 4.85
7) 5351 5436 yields 4.81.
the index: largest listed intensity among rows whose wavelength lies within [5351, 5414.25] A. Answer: 5.179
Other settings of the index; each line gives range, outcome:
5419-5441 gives 5.005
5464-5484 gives 4.932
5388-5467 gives 5.071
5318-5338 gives 5.421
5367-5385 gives 5.132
